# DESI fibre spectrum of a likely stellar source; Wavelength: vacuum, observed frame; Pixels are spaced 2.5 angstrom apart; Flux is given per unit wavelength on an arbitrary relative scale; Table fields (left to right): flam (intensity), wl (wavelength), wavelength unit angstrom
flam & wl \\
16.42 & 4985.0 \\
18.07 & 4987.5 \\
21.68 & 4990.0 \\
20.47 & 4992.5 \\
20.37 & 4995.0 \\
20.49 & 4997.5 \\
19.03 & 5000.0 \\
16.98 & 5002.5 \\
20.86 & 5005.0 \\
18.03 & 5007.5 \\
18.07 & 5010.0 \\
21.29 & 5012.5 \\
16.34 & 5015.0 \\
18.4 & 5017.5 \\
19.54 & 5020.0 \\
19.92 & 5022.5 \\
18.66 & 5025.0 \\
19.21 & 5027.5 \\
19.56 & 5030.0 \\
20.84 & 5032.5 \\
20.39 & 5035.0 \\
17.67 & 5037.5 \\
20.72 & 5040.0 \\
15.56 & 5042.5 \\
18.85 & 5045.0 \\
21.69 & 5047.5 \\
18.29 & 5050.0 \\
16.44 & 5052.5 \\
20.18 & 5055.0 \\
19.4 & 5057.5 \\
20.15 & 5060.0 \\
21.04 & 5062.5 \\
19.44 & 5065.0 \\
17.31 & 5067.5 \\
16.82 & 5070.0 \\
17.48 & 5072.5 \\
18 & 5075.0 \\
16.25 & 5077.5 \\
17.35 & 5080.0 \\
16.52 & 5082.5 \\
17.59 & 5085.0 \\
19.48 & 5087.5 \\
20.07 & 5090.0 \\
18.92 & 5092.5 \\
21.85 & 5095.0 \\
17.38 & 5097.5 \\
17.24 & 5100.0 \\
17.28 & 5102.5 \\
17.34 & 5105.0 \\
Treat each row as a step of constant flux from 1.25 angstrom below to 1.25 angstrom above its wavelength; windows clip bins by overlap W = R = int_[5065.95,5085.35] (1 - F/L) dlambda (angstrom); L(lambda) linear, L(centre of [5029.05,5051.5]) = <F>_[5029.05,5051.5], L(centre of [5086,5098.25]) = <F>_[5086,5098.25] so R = 2.3 angstrom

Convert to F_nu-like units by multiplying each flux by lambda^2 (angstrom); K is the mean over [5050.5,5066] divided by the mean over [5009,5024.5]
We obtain 1.04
